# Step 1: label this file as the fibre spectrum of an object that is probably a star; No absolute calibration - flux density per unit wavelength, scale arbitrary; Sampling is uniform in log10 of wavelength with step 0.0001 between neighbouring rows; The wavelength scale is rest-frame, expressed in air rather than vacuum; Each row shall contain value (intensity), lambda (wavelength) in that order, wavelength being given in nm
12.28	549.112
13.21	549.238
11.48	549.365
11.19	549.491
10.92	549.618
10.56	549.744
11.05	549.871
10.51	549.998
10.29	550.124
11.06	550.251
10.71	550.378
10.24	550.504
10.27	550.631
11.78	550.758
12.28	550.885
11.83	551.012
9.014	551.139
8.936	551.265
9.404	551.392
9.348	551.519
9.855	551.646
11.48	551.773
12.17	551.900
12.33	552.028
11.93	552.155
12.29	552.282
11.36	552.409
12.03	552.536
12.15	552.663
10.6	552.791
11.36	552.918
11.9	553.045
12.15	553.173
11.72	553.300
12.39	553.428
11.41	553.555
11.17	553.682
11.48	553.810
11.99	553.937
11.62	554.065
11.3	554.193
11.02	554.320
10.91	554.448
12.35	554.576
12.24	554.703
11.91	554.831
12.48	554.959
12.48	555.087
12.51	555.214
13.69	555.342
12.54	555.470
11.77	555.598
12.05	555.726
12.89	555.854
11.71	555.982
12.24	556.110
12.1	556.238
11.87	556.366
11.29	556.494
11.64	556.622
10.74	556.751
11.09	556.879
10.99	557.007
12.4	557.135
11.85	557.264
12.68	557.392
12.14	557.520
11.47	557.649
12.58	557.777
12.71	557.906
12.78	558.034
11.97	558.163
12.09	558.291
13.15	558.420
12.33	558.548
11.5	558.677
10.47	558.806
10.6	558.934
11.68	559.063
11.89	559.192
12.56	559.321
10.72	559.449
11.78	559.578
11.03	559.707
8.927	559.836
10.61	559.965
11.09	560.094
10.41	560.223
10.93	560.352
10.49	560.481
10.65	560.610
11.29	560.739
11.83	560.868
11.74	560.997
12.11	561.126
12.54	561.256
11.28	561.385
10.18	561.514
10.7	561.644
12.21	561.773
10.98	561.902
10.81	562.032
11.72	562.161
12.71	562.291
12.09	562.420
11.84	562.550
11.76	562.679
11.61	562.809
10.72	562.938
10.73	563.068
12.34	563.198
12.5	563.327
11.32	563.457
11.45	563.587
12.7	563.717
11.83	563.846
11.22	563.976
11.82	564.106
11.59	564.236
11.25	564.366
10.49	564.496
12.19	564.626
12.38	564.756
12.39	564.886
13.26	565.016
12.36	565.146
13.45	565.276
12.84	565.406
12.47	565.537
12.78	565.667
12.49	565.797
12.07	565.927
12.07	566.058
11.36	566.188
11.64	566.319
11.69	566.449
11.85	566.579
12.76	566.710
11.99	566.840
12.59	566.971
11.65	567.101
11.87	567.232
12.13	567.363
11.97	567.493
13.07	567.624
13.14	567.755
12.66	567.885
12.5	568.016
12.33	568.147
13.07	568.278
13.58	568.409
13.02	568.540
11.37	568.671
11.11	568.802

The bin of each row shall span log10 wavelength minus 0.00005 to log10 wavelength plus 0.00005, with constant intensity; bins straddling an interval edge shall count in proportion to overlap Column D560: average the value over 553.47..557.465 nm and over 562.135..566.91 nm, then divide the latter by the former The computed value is 1.01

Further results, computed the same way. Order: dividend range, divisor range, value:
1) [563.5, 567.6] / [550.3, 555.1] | 1.06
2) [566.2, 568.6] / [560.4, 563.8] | 1.07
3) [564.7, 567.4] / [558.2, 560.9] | 1.09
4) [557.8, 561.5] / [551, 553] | 1.04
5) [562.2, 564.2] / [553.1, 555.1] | 1.00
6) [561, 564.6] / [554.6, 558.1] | 0.96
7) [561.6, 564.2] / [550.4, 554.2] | 1.04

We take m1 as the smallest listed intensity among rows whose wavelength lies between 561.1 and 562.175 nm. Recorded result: 10.18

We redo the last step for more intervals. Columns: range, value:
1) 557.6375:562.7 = 8.927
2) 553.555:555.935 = 10.91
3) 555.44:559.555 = 10.47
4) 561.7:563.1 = 10.72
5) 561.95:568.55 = 10.49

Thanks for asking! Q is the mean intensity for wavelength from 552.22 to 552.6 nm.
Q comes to 11.9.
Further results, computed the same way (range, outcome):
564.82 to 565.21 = 12.7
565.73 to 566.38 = 11.9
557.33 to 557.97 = 12.3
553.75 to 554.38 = 11.5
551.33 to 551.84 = 10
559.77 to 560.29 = 10.3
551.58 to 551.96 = 11.2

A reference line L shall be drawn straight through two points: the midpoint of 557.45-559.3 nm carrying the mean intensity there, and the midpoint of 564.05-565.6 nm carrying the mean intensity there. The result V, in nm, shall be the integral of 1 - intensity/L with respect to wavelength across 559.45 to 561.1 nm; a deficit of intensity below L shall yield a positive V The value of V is 0.15 nm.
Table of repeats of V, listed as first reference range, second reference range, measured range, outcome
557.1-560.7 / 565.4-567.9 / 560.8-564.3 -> 0.07 nm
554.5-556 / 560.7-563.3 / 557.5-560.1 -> 0.07 nm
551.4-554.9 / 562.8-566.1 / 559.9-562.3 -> 0.13 nm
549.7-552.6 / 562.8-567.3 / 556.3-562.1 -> 0.02 nm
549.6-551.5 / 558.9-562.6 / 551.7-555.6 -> -0.40 nm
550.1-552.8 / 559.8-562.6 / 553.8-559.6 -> -0.41 nm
